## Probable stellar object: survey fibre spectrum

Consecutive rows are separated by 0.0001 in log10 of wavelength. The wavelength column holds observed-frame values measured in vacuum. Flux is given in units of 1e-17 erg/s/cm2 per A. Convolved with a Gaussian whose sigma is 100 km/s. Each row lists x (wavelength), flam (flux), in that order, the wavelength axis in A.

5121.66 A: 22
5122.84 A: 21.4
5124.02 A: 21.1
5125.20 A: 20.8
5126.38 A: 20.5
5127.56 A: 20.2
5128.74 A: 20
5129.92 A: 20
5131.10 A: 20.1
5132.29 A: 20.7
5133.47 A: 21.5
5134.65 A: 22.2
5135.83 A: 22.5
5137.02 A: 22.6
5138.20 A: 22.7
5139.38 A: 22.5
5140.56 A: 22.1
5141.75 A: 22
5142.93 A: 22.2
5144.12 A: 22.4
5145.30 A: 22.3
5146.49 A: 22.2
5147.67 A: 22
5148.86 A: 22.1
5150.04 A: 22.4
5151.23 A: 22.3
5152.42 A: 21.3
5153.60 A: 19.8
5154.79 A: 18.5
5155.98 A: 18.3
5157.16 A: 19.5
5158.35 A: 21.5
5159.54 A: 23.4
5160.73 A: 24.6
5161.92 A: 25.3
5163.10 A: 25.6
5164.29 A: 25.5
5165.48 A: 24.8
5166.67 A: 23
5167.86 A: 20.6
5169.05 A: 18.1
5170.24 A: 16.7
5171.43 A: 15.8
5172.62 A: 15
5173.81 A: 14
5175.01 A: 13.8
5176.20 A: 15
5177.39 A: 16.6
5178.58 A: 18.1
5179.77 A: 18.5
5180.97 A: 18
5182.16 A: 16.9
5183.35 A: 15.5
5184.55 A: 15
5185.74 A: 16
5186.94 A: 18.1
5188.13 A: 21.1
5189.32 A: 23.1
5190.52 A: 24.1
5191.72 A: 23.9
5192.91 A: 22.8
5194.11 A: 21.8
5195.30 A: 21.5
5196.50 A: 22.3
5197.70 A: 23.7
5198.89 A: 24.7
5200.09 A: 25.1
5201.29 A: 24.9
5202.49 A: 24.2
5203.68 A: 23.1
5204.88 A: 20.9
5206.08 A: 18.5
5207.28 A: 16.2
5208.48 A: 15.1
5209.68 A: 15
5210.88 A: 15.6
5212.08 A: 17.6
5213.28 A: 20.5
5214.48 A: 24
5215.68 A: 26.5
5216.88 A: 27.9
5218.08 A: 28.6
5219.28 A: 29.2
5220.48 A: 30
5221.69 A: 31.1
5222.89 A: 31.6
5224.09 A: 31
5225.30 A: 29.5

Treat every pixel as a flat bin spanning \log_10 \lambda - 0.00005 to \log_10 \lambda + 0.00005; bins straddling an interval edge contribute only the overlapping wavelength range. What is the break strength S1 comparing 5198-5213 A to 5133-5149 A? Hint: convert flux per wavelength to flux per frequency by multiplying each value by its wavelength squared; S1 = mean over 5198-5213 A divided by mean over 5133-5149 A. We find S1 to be 0.9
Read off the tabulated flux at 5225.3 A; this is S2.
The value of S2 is 29.5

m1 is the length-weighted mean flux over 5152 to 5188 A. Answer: 19.1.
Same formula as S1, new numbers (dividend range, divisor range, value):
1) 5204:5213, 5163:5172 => 0.84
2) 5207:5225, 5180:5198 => 1.21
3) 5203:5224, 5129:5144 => 1.10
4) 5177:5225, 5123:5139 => 1.07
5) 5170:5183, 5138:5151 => 0.74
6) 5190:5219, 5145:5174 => 1.07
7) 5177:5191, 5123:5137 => 0.90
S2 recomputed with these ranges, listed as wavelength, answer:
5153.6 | 19.8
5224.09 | 31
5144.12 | 22.4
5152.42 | 21.3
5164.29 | 25.5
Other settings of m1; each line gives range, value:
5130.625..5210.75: 20.6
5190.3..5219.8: 22.3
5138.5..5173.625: 21.4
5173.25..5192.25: 18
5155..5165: 22.8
